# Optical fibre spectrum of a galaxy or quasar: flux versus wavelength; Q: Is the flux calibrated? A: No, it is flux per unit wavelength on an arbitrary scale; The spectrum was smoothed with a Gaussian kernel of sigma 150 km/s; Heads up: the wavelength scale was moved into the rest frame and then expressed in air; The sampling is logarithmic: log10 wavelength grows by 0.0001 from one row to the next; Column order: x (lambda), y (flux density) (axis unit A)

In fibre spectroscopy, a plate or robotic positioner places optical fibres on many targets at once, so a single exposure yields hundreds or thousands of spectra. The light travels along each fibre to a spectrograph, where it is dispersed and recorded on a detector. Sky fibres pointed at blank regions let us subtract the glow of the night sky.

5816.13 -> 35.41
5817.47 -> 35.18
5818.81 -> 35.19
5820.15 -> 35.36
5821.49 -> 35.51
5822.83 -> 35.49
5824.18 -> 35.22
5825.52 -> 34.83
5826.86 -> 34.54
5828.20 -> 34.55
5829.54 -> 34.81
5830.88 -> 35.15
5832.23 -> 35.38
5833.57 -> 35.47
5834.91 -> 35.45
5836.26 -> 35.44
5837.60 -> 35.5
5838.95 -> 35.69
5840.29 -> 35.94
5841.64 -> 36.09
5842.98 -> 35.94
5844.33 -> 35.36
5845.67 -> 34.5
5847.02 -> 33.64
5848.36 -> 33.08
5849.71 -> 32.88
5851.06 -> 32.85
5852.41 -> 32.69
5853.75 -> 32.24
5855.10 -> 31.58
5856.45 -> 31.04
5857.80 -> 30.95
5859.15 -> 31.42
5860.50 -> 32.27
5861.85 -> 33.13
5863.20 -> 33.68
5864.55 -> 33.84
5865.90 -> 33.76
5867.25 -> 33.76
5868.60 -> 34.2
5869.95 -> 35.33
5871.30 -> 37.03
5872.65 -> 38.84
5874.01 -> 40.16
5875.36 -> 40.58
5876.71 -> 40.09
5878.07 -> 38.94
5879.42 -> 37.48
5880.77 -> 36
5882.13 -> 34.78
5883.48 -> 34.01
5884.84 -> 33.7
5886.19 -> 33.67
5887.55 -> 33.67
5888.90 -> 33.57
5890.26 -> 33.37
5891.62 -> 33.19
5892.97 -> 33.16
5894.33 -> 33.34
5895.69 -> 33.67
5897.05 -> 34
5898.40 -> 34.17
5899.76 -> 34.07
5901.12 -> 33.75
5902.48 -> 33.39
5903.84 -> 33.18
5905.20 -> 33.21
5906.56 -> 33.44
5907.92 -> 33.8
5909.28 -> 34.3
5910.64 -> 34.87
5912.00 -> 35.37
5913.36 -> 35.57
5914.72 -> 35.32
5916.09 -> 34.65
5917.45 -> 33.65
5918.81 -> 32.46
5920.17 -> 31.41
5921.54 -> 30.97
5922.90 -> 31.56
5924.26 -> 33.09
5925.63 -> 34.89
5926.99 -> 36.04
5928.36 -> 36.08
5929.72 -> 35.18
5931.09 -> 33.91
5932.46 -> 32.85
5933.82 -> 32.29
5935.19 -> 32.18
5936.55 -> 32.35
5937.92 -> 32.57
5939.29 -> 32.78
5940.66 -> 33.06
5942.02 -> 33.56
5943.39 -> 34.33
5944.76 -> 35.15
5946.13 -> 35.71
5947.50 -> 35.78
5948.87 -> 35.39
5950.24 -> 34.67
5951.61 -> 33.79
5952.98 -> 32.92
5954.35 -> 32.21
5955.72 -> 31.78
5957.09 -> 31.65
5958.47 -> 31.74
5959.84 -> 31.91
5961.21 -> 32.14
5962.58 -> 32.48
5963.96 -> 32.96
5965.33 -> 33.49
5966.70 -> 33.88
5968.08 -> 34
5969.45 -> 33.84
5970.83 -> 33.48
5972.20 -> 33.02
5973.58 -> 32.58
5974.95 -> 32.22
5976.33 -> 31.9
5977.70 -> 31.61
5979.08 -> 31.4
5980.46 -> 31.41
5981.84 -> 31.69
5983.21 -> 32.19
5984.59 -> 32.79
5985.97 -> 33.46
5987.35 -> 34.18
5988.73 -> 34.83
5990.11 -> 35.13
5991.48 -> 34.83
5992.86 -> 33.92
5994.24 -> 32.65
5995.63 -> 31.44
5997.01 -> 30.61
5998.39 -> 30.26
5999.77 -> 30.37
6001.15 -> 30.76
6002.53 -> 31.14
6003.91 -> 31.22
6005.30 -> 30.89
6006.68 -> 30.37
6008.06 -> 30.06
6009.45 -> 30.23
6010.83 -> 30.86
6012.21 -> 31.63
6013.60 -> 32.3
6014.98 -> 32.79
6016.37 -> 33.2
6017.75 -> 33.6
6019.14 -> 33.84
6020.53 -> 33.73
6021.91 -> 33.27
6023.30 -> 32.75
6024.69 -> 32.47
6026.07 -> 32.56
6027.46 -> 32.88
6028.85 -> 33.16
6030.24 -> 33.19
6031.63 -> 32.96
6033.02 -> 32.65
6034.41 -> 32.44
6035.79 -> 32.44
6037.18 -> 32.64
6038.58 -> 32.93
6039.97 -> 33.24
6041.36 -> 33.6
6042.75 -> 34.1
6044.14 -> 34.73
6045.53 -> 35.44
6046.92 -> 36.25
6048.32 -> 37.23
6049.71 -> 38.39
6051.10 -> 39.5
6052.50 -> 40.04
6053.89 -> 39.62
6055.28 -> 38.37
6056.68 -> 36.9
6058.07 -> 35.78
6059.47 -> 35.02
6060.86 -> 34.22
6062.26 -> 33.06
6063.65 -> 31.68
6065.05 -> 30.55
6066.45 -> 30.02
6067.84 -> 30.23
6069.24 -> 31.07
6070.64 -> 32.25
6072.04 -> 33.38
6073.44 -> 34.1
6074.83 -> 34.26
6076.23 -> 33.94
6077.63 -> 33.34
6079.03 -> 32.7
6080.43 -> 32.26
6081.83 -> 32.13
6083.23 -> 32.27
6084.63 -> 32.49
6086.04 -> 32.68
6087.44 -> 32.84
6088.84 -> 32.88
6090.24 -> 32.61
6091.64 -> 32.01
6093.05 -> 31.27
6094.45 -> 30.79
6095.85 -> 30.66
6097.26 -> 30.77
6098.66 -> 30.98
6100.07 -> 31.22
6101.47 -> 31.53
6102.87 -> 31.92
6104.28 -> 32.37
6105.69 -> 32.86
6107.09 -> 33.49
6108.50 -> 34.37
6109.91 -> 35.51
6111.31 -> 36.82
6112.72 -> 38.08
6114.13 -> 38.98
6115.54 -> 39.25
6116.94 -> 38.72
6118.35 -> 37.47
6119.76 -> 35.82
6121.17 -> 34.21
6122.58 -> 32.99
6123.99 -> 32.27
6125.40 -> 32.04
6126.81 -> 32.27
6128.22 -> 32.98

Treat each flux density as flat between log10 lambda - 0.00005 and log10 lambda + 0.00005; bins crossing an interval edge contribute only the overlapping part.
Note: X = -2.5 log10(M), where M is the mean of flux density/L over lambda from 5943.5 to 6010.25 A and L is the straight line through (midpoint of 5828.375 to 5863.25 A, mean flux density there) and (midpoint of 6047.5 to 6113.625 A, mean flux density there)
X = 0.04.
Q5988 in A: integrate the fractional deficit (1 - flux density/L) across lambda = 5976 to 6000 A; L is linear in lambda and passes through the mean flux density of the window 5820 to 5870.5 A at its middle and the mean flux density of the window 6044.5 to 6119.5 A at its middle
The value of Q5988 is 1.1 A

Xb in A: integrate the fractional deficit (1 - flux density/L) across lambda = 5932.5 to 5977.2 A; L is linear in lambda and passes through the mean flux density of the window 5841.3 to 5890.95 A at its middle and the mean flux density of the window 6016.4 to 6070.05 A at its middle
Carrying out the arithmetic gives 1.5 A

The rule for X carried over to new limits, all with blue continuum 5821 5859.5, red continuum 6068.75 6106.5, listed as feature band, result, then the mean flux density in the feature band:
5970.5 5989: 0.02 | 32.6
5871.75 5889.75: -0.08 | 36.5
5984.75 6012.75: 0.03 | 32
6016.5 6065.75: -0.06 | 34.4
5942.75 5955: -0.03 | 34.4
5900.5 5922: 0.00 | 33.7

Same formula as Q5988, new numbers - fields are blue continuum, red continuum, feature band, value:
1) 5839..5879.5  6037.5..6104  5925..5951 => 0.1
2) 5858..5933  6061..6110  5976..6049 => 0.9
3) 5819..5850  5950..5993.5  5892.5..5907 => 0.2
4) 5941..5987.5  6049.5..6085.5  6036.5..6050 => -0.4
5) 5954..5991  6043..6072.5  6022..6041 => 0.8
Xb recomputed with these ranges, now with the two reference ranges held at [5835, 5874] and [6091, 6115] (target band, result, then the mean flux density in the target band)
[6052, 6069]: -0.6 A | 34.5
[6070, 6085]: 0.1 A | 33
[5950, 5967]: 0.5 A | 32.7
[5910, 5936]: 0.1 A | 33.8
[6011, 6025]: 0.3 A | 32.9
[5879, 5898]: 0.0 A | 34.1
